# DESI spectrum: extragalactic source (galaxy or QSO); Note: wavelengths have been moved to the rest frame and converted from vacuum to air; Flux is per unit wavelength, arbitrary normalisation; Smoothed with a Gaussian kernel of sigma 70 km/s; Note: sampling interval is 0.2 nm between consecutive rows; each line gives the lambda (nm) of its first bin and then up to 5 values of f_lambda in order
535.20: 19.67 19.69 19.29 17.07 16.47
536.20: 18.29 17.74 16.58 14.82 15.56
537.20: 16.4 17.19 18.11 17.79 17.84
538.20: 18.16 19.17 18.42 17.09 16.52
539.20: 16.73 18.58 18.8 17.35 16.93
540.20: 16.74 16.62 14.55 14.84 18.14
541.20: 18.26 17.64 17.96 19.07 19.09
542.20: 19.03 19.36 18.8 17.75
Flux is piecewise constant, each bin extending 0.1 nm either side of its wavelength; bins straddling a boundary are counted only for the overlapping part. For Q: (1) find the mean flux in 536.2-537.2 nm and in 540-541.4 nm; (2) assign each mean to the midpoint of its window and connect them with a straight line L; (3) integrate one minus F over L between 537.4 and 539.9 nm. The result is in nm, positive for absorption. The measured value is -0.20 nm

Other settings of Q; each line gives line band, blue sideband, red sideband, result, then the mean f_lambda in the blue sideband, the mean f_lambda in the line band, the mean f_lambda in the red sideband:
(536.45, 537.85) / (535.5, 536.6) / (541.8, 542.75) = 0.10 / 17.7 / 16.6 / 19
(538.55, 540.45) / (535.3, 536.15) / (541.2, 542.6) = 0.11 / 18.1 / 17.4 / 18.7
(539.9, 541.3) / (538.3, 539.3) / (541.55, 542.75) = 0.13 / 17.6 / 16.6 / 18.9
